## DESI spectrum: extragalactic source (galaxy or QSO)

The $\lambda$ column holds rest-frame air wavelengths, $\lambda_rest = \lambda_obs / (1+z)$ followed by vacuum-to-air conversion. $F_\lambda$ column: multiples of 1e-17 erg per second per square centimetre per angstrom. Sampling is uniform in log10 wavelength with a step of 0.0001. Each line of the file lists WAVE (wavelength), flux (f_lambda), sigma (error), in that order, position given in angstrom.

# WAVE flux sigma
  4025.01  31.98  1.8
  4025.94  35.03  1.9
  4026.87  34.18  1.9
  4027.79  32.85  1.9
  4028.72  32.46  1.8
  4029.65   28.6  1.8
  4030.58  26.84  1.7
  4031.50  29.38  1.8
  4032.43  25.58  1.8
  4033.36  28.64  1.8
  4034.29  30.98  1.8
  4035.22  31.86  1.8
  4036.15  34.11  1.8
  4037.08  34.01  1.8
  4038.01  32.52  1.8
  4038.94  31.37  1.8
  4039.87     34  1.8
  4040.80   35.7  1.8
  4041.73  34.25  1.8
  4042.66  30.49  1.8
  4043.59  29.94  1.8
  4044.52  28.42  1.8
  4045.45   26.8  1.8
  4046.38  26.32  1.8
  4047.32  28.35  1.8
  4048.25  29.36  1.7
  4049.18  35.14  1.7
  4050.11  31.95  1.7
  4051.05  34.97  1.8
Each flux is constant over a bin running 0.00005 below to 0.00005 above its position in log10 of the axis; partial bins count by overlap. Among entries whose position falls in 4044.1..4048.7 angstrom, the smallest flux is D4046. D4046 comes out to 26.32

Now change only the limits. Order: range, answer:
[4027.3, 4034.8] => 25.58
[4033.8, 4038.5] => 30.98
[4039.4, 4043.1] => 30.49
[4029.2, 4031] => 26.84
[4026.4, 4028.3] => 32.85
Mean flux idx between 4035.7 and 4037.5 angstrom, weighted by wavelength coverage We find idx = 34.1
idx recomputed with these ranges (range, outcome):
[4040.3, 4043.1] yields 33.5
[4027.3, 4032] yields 30.1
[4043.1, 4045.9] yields 28.5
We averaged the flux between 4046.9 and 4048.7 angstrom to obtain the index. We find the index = 28.9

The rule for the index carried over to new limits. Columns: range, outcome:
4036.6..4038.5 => 33.2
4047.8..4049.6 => 32.2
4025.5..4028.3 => 34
